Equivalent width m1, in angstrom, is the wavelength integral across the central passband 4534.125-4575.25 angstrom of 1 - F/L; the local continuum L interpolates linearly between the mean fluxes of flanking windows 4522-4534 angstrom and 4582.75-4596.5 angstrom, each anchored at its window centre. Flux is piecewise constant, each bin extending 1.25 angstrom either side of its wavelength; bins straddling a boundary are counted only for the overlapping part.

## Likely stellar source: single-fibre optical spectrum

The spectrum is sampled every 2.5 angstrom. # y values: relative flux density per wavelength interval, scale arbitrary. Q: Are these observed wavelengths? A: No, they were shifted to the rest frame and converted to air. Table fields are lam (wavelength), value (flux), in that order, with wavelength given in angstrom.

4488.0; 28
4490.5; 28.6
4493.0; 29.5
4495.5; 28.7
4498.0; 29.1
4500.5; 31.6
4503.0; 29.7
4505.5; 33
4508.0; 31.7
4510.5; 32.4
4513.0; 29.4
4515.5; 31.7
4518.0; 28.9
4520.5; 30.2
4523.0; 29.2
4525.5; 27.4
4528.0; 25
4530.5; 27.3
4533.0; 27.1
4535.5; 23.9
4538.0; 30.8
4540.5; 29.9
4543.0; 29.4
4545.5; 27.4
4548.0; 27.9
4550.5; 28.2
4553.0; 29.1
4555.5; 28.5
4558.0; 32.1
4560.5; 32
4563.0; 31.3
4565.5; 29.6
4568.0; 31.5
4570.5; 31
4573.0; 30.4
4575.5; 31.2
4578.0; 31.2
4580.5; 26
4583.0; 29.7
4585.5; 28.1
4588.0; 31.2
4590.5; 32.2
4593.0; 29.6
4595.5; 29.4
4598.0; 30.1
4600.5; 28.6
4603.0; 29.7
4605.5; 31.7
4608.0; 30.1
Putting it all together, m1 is -1.68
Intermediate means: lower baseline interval 27.2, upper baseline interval 30.1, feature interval 29.6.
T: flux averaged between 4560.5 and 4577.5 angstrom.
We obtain 30.9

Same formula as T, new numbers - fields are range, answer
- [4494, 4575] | 29.6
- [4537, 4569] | 29.8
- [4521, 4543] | 27.8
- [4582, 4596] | 30.1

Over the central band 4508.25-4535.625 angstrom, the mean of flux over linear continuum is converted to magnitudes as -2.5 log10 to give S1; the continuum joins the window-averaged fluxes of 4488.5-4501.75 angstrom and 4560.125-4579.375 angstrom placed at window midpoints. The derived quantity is 0.05 mag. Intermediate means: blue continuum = 29.4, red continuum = 30.9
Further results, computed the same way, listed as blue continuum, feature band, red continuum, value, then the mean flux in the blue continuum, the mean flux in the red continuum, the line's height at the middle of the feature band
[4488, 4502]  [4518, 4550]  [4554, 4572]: 0.082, 29.4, 30.8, 30.2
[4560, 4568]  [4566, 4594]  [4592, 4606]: 0.008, 31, 29.8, 30.4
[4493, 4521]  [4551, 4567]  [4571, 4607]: -0.006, 30.5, 30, 30.2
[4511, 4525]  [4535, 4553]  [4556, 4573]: 0.077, 29.9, 31.1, 30.5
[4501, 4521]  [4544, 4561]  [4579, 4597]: 0.035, 30.9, 29.5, 30.2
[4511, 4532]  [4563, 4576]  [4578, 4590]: -0.060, 28.8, 29.2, 29.1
